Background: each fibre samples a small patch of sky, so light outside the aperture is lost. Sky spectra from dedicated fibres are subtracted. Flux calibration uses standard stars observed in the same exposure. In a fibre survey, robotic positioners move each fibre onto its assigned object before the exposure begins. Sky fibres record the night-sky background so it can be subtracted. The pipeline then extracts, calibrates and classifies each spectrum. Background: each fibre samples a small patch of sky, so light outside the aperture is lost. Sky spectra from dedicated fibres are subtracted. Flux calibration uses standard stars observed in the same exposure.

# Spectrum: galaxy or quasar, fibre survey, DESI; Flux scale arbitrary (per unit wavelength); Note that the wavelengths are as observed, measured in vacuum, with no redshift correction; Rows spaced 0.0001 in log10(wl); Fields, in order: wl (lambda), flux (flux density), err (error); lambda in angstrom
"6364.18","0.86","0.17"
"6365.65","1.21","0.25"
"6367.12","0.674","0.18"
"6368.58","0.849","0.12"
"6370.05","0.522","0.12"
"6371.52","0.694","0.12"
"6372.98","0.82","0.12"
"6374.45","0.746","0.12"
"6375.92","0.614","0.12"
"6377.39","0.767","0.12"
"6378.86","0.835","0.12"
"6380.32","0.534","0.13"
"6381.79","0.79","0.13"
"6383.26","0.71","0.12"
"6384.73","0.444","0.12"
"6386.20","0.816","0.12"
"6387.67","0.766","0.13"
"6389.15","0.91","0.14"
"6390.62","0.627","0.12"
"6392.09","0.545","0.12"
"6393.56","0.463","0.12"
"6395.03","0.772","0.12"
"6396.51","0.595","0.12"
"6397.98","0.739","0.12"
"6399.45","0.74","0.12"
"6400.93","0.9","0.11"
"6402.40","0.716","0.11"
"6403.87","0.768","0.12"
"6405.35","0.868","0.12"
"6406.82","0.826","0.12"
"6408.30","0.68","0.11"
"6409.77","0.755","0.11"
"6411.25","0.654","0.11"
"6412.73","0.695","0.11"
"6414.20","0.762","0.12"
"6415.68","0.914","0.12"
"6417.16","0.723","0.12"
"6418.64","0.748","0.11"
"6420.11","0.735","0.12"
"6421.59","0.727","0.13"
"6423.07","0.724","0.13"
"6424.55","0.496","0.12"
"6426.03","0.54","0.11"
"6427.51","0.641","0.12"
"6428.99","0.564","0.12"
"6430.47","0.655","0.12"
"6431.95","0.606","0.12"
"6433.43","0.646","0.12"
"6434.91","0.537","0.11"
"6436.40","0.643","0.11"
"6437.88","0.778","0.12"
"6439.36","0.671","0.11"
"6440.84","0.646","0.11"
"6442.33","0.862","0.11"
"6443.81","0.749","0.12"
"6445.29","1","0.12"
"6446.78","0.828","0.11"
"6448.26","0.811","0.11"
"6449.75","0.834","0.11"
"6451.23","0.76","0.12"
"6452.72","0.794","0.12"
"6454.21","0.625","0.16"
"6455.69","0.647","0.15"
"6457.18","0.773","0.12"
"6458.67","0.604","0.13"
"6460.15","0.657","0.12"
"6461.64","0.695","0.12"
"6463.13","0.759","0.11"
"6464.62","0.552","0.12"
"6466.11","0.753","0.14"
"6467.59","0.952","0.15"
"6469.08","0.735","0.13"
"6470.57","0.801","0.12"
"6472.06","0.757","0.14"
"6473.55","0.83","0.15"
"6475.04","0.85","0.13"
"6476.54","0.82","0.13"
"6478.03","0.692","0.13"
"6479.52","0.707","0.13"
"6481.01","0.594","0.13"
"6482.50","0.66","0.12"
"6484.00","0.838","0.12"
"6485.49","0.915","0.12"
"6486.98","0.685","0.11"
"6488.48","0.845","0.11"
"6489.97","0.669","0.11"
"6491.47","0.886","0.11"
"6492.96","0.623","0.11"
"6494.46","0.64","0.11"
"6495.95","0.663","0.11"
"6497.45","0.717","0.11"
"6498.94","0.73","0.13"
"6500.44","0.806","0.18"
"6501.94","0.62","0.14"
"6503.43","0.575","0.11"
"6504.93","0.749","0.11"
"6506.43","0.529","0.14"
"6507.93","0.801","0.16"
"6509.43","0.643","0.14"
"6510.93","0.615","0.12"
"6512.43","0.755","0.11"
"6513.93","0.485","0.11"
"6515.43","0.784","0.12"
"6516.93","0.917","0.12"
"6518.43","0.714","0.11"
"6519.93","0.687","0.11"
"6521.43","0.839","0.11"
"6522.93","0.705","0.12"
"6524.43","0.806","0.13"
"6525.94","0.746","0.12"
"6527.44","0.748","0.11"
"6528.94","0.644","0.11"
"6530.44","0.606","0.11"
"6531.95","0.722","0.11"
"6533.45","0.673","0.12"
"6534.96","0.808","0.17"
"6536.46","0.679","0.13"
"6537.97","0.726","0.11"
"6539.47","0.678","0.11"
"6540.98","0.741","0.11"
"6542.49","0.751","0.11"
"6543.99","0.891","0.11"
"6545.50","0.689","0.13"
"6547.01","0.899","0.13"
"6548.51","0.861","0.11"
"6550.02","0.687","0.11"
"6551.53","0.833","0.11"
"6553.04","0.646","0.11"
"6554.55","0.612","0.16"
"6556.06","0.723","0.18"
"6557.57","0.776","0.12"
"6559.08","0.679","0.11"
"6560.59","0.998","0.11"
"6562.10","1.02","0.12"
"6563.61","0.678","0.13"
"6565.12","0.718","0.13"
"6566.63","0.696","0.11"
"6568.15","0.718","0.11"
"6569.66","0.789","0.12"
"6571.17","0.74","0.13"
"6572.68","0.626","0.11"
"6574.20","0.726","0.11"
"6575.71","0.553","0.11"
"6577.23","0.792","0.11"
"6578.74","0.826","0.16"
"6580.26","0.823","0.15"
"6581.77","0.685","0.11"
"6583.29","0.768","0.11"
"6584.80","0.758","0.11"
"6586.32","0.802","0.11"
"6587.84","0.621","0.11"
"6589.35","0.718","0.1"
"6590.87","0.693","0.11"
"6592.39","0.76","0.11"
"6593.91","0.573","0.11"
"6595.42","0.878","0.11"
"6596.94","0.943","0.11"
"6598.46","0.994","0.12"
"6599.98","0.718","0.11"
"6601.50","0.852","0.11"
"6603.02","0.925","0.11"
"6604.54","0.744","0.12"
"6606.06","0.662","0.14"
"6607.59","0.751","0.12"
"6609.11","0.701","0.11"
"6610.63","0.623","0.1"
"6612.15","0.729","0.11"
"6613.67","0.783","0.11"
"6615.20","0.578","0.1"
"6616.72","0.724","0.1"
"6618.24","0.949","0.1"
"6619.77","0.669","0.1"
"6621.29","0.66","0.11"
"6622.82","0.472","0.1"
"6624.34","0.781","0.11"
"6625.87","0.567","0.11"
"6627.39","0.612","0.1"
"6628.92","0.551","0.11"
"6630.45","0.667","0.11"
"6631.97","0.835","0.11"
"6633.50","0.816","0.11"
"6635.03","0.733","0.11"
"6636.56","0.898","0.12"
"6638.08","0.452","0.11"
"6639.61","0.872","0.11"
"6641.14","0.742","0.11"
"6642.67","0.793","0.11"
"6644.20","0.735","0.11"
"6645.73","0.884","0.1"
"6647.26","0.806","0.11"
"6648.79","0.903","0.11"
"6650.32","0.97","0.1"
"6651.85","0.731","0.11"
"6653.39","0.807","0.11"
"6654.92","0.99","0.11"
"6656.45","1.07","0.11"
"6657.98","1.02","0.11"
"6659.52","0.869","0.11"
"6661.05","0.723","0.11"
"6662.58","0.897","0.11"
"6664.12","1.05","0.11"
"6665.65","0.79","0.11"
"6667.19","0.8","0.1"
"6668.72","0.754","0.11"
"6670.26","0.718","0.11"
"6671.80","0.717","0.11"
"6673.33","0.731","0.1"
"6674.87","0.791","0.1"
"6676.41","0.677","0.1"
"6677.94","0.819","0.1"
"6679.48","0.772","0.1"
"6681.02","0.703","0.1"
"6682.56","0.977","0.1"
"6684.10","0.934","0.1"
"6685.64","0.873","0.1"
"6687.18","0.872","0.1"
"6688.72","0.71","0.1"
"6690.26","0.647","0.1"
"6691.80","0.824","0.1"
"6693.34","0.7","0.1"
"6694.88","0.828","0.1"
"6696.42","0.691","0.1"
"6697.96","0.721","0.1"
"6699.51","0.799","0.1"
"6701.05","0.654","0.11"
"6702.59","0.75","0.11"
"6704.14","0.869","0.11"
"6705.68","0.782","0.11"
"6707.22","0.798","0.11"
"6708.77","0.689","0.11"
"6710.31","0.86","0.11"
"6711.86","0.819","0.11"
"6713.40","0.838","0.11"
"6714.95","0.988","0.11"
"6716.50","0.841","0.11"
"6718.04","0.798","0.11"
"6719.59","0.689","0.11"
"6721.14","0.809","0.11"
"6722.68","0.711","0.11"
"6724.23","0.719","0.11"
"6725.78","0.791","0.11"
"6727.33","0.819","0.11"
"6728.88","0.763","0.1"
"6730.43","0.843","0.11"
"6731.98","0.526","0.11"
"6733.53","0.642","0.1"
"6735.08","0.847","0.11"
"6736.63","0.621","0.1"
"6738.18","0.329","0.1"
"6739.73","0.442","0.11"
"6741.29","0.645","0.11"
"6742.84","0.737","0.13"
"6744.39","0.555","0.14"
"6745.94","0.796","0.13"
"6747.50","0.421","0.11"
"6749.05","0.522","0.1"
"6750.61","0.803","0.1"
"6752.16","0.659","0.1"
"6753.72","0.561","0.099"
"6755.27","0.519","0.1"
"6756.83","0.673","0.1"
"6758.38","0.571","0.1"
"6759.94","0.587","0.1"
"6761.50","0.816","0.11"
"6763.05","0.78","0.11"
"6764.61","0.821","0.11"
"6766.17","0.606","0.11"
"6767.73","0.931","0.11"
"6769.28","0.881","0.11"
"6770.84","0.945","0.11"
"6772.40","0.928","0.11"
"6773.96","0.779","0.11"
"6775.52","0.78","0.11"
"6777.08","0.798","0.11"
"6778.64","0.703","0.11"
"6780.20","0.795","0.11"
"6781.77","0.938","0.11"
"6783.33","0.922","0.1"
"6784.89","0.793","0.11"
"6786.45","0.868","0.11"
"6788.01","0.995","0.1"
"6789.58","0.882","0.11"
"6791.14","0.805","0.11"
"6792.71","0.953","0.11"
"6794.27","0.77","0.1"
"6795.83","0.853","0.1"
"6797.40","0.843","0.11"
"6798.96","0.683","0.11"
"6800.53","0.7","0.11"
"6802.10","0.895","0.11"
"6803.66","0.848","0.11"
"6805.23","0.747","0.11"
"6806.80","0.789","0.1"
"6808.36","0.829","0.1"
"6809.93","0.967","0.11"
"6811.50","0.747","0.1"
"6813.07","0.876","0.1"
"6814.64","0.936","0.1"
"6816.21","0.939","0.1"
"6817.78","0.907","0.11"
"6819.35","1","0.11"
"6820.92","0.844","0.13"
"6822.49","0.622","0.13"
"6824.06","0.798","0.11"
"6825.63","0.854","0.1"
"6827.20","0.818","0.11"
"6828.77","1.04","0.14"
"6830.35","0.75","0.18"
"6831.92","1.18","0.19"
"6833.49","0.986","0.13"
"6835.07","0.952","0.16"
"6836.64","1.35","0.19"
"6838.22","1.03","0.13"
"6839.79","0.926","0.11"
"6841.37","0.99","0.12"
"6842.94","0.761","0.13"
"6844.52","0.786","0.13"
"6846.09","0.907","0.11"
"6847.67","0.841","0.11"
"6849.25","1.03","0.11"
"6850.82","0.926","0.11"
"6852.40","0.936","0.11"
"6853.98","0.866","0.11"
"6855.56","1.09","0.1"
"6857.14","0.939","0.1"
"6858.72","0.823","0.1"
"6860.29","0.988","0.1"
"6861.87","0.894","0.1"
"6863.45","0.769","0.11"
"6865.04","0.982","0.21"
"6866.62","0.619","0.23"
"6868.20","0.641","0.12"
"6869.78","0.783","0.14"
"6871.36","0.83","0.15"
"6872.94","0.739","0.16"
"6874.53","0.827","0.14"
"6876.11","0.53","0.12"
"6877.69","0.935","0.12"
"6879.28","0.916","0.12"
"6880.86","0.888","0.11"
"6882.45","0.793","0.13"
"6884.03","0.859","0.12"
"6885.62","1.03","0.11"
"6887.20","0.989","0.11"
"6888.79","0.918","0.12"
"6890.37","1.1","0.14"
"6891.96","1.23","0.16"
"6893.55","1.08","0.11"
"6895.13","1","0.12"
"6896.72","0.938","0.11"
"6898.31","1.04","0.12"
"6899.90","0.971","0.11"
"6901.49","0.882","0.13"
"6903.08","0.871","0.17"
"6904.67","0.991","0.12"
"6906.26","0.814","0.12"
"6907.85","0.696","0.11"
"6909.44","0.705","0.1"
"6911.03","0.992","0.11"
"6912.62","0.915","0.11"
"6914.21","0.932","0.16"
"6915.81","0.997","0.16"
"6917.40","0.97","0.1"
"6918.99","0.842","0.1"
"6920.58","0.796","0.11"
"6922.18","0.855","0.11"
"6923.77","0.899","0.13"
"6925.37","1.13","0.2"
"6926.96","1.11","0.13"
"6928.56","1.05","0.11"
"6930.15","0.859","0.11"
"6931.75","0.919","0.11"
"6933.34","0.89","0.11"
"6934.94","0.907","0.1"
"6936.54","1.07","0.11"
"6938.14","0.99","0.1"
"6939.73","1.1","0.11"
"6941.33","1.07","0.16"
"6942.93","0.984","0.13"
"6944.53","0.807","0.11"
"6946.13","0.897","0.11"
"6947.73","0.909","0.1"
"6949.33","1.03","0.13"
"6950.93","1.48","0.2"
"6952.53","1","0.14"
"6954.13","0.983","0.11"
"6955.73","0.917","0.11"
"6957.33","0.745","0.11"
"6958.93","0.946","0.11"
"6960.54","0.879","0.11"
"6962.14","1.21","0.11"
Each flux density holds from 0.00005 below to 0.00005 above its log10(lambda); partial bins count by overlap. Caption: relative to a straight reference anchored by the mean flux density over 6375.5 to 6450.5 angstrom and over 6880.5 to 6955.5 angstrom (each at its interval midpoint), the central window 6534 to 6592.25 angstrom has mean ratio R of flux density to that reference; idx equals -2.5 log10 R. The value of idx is 0.06 mag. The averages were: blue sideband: 0.714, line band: 0.748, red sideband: 0.961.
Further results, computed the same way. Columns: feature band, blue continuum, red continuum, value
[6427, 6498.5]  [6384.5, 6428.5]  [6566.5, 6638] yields -0.02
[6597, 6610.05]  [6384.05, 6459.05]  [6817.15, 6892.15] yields -0.01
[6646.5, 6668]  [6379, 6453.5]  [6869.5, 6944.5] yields -0.09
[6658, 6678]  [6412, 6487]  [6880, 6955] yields 0.04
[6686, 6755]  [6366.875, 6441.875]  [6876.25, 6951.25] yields 0.19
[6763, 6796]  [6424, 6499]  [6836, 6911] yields 0.02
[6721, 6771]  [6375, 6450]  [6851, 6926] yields 0.23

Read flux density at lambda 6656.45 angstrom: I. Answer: 1.07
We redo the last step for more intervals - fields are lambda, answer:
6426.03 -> 0.54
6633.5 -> 0.816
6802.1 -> 0.895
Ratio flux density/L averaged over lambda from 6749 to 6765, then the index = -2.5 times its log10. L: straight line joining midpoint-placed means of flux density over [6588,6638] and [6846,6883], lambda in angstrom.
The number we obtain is 0.198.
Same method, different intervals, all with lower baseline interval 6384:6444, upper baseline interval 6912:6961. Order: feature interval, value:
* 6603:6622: 0.11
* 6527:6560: 0.05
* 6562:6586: 0.06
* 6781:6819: 0.05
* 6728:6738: 0.25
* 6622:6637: 0.17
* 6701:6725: 0.08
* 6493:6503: 0.08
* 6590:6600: -0.01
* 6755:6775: 0.15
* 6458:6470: 0.01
